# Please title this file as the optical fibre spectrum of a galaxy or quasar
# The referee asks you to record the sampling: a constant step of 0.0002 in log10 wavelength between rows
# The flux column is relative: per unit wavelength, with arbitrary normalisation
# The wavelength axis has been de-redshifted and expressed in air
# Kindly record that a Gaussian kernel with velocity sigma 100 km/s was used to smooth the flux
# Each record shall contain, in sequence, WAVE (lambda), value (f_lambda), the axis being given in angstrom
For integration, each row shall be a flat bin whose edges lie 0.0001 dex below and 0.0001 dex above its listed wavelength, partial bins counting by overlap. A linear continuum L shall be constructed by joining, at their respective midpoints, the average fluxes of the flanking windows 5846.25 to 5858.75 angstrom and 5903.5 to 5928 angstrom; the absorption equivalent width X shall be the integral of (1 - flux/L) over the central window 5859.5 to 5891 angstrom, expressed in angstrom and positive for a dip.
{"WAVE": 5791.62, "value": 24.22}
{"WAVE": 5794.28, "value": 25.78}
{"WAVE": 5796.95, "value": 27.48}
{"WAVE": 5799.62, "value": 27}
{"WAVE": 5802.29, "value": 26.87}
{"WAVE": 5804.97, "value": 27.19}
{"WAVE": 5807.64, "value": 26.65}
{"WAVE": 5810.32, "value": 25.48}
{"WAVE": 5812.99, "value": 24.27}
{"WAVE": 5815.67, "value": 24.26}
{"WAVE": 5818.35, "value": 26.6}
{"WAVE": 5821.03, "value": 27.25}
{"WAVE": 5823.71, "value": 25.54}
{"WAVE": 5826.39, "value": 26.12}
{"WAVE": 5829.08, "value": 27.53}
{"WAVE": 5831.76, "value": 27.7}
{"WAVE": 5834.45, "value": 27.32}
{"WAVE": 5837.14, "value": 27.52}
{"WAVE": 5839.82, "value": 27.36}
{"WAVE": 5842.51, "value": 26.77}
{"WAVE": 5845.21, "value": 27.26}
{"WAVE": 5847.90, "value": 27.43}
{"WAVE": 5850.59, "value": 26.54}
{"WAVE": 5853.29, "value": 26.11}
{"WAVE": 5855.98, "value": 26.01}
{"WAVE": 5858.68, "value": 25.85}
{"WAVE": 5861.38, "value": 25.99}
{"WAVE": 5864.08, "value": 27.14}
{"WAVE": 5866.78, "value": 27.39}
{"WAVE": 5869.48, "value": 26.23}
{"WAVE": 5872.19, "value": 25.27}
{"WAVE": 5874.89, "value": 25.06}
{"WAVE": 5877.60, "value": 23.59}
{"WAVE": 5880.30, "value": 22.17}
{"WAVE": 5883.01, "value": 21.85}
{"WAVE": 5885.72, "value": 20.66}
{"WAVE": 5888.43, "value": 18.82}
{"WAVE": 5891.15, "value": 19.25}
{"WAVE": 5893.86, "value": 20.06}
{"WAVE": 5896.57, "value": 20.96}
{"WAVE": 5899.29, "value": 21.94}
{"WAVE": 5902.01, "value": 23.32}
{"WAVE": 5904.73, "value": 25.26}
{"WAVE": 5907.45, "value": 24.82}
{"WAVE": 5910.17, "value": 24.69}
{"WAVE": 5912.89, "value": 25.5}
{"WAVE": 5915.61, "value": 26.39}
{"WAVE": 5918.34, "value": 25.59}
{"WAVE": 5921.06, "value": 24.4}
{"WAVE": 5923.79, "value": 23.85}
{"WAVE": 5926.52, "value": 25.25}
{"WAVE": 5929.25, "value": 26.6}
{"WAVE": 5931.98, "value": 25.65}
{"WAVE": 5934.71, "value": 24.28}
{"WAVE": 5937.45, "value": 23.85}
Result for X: 2.6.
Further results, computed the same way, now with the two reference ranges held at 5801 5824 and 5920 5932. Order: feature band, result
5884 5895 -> 2.44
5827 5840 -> -0.79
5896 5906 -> 0.91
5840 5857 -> -0.67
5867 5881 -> 0.40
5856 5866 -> -0.28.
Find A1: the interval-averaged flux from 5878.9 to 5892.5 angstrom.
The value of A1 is 20.6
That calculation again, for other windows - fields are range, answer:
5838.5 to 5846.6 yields 27.1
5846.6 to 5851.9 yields 27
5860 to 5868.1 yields 26.8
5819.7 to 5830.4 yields 26.6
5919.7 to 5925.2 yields 24.1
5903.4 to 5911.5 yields 24.9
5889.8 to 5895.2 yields 19.7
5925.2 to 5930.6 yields 25.9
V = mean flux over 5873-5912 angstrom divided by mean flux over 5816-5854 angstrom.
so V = 0.8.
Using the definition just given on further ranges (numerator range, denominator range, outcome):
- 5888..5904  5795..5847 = 0.79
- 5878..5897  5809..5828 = 0.81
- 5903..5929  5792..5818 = 0.96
